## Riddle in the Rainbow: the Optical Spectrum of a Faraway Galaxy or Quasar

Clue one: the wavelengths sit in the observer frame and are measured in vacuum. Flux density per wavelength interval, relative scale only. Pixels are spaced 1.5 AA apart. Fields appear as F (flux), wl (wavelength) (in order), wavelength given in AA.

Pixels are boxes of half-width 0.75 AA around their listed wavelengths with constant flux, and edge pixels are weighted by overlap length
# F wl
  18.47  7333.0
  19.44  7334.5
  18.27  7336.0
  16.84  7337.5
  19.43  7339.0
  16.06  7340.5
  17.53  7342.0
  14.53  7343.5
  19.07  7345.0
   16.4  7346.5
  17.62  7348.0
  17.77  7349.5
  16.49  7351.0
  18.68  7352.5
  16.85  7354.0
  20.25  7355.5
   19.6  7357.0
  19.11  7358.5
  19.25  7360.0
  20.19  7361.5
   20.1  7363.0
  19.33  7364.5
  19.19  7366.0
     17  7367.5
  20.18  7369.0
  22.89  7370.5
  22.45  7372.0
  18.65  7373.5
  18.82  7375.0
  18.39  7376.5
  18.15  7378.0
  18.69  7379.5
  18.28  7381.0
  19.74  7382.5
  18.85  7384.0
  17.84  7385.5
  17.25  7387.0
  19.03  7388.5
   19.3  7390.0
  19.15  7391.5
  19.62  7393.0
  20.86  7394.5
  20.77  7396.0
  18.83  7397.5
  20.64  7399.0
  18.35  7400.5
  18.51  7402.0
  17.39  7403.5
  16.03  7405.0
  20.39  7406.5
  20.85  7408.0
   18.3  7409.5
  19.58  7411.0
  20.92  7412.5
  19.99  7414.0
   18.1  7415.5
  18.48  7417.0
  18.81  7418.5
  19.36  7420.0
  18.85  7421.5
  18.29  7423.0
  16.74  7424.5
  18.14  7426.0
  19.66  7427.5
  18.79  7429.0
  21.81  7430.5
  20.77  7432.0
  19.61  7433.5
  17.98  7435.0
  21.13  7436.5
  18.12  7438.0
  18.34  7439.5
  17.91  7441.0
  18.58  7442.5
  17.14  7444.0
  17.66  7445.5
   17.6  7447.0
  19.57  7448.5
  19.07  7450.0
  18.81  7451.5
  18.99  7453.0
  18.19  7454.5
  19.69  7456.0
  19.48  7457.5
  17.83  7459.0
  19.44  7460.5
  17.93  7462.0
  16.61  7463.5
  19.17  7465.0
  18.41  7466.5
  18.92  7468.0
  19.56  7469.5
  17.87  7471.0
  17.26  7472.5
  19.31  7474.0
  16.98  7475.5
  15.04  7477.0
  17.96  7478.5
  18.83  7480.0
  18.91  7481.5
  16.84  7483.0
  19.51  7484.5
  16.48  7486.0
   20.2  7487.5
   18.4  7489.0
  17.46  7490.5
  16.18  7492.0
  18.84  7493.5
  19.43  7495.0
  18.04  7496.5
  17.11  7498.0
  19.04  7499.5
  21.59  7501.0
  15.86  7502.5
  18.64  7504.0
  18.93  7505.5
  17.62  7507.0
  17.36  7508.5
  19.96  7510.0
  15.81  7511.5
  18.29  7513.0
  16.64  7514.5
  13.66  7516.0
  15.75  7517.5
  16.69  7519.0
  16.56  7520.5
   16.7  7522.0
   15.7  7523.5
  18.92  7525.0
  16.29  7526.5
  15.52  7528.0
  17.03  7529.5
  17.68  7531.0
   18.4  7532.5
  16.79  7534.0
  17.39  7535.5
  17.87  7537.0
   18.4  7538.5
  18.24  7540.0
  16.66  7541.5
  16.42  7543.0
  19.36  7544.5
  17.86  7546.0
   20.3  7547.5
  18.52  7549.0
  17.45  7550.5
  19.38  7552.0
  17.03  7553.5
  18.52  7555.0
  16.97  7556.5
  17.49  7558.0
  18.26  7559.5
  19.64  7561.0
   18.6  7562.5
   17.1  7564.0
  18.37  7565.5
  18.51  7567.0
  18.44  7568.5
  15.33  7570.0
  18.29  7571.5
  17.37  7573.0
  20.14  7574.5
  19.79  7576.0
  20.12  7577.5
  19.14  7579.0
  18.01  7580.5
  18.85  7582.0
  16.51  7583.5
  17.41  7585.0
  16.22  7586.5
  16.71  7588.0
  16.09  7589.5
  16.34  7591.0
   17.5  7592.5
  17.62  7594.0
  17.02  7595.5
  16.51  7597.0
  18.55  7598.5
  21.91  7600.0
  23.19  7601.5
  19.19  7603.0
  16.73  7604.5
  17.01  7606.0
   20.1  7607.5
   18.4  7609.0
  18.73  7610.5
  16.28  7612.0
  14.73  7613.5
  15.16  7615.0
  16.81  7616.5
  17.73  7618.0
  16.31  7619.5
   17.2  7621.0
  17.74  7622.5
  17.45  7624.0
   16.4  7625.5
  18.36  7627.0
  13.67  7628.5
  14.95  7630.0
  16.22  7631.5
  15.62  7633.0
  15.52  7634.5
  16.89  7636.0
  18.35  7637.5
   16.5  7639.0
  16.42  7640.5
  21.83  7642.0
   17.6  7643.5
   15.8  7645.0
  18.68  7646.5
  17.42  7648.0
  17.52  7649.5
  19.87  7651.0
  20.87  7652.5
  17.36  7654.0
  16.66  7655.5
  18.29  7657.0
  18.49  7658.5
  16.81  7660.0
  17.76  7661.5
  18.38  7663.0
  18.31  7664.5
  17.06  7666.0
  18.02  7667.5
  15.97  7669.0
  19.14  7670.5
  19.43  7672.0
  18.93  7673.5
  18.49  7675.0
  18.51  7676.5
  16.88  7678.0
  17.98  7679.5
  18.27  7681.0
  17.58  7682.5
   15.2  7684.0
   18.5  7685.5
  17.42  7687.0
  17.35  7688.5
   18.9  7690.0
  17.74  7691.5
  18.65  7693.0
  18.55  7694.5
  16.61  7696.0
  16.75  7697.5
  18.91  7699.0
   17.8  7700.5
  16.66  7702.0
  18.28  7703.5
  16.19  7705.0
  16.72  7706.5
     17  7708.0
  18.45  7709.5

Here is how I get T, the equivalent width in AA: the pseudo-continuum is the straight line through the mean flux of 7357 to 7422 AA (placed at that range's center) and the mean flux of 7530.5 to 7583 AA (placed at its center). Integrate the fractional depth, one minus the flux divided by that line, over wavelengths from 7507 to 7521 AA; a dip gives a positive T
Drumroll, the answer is 1.26 AA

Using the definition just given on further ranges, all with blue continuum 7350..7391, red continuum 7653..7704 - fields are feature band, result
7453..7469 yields 0.1 AA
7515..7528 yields 1.6 AA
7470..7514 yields 1.2 AA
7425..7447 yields -0.1 AA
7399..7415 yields -0.2 AA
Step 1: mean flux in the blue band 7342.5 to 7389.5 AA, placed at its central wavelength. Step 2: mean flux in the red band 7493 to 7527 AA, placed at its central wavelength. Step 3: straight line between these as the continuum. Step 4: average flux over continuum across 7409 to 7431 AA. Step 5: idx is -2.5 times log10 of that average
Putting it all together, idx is -0.04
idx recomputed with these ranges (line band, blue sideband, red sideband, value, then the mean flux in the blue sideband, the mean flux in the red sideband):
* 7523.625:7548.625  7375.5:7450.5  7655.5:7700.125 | 0.047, 18.9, 17.9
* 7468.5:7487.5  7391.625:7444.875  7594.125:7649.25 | 0.036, 19.1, 17.4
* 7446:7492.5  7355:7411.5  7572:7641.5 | 0.017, 19.3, 17.5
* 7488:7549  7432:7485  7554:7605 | 0.041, 18.4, 18.1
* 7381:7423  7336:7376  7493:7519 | -0.042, 18.6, 17.8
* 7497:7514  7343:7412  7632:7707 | 0.014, 18.9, 17.7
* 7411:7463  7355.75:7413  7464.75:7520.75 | -0.016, 19.3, 17.9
